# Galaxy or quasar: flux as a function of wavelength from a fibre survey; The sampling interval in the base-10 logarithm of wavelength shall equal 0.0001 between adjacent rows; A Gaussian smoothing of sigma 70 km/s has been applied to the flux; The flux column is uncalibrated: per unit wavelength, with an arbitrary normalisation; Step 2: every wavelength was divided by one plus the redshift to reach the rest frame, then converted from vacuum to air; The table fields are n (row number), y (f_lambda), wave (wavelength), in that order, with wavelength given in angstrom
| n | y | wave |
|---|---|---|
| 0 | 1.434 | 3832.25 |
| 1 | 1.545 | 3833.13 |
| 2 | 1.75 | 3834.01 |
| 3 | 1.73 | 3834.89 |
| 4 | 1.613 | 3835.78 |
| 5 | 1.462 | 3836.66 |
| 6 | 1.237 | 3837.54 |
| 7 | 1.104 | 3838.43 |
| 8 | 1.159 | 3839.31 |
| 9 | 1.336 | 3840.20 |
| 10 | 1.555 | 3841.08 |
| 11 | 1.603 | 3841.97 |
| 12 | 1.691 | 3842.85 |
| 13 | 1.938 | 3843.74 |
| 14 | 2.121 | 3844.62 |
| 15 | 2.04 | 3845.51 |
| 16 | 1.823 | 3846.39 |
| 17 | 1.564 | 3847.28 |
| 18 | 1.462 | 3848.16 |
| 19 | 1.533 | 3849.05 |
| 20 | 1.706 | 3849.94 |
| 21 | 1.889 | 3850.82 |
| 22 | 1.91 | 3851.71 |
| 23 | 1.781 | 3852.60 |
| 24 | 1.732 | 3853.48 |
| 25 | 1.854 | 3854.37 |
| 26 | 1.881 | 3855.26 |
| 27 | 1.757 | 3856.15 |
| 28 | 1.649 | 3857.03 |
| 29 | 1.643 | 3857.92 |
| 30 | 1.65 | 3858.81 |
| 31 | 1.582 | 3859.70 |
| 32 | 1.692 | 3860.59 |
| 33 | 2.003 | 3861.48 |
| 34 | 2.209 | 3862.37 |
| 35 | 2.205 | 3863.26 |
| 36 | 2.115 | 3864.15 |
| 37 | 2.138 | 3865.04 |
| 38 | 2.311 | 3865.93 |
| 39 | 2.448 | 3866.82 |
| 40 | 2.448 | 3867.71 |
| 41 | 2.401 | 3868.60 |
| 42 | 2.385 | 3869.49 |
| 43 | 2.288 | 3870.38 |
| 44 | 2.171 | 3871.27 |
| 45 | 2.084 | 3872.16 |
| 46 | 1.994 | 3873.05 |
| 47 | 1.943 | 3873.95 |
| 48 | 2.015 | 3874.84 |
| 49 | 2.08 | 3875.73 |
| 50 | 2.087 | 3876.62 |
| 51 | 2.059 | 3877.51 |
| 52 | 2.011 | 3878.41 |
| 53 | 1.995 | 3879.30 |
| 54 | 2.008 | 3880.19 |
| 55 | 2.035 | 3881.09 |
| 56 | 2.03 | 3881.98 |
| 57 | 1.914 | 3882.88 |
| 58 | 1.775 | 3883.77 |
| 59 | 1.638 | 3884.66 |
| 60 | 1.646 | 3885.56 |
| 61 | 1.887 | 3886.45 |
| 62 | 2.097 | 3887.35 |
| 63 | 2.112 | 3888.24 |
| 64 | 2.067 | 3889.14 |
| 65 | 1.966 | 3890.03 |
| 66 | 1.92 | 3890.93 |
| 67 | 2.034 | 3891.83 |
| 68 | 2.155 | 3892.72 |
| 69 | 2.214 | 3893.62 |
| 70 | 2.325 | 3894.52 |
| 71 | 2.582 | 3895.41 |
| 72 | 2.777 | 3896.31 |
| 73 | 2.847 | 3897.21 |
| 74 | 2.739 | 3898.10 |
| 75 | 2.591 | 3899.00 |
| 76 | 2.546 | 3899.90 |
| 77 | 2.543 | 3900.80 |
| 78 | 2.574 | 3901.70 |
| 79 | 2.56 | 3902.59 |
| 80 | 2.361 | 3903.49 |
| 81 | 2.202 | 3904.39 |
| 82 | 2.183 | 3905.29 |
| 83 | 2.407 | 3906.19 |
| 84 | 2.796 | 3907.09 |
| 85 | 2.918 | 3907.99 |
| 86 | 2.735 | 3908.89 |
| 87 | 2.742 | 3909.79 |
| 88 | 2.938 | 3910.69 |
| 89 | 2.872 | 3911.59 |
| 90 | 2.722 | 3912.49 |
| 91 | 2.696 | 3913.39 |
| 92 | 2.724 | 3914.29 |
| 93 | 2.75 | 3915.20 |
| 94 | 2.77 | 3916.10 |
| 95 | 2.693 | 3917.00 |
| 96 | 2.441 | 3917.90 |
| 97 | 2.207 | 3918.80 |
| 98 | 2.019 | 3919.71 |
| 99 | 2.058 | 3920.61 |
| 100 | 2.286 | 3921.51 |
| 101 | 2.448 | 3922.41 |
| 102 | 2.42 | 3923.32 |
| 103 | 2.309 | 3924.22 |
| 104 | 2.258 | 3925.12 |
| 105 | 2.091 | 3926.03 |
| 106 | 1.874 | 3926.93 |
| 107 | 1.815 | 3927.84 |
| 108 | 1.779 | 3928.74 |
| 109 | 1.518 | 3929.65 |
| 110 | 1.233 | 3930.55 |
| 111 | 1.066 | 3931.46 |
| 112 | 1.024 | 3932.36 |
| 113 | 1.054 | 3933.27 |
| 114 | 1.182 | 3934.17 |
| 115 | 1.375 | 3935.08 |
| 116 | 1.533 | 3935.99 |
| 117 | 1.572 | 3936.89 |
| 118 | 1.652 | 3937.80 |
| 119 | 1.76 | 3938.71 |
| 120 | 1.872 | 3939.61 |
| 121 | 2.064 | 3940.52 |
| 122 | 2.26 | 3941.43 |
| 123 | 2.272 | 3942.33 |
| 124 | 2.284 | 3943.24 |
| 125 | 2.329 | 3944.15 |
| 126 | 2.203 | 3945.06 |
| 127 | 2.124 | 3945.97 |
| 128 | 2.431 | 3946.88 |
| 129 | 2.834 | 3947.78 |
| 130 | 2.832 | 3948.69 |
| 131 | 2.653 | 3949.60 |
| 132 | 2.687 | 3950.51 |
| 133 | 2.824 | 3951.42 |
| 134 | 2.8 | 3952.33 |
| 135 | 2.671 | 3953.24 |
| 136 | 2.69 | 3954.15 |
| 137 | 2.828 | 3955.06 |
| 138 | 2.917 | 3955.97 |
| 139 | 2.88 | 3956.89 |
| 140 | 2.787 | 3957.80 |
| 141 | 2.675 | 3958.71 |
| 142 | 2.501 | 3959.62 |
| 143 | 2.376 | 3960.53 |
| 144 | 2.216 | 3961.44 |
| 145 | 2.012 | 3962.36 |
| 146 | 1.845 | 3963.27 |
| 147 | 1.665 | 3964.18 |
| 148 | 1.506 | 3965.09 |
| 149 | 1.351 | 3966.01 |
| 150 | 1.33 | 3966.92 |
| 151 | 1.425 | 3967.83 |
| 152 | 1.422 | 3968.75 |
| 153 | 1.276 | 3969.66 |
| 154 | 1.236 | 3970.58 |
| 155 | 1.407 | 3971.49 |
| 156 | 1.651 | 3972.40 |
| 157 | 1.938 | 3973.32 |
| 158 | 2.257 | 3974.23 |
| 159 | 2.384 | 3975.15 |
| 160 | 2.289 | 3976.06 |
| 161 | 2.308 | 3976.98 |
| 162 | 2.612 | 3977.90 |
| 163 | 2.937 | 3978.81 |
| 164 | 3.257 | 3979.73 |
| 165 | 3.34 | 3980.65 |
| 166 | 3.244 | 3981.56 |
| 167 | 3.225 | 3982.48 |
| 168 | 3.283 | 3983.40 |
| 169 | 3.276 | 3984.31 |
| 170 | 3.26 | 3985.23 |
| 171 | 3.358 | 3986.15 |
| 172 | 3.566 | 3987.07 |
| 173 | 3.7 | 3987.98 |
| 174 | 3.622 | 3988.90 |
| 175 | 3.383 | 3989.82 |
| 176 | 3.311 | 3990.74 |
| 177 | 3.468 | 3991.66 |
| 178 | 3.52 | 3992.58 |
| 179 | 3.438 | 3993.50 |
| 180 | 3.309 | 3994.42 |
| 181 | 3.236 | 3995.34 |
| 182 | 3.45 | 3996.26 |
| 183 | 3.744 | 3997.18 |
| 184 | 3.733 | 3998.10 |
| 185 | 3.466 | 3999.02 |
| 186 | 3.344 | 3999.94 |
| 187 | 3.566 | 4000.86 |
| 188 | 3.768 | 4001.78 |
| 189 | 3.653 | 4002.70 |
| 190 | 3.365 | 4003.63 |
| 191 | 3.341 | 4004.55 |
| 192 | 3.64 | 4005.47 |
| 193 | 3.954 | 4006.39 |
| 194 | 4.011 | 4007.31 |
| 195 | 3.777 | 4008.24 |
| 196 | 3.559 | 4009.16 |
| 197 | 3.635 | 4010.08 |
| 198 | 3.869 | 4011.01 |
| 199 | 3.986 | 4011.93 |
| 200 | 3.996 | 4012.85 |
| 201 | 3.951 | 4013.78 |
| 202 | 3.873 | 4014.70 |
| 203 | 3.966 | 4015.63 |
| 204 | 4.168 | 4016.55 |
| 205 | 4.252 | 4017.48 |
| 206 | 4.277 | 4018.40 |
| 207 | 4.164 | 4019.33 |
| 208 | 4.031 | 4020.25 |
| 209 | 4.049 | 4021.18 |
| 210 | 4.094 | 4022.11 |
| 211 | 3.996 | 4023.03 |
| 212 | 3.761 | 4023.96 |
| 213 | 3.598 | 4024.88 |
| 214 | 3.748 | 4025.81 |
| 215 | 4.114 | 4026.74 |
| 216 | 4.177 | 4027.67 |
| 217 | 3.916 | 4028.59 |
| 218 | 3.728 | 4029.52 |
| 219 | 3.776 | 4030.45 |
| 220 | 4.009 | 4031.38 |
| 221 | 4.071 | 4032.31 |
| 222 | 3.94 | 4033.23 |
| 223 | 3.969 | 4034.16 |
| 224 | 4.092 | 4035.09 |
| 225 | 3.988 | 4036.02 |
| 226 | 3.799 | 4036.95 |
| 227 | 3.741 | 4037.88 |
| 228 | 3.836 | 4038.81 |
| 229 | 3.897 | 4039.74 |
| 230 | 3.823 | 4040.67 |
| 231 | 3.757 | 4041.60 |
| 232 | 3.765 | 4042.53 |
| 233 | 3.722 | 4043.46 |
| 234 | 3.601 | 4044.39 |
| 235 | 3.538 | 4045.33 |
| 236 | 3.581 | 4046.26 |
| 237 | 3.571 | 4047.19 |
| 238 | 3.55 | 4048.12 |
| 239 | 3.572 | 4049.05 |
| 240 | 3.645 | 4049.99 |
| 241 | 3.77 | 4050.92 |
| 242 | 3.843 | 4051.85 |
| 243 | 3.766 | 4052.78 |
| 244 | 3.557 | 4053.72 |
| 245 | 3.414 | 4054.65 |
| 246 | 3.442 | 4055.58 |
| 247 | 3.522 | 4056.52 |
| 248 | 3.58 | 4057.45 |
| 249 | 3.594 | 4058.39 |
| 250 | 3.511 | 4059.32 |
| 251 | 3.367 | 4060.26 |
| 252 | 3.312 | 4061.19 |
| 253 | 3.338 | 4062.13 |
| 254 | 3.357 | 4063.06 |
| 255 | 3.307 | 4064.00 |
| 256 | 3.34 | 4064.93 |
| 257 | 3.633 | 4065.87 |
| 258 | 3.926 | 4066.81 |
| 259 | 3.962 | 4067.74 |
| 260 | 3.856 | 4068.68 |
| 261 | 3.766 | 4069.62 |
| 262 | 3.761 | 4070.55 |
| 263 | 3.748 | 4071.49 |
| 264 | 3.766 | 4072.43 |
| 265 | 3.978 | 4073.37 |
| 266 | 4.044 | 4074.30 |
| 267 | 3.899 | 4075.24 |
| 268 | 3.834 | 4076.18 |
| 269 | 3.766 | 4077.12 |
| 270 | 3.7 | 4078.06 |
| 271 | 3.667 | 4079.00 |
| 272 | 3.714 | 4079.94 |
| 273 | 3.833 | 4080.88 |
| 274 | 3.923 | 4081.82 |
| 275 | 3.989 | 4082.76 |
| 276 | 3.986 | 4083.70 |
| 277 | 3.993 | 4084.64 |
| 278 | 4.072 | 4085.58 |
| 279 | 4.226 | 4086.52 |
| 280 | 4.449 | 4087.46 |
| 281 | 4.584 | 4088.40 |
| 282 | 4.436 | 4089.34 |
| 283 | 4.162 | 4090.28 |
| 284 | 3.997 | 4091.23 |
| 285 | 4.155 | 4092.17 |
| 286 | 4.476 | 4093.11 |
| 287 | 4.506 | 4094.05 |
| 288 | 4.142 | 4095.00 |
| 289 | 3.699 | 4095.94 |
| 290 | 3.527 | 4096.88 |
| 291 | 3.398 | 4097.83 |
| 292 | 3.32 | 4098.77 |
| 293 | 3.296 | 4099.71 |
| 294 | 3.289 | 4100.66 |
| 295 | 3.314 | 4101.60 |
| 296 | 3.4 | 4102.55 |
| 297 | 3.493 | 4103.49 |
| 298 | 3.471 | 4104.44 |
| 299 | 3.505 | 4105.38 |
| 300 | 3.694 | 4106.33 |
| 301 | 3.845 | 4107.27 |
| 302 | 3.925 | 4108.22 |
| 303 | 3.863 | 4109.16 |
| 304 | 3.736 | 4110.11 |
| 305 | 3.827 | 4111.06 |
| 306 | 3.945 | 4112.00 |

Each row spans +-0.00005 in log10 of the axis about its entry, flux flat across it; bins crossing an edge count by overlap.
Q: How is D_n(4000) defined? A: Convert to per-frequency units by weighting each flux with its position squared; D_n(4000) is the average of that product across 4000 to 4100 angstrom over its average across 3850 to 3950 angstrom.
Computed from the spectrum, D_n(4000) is 1.92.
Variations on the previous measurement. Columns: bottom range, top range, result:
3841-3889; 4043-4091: 2.14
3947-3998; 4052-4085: 1.45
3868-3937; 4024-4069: 1.83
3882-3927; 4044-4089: 1.71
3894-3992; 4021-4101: 1.70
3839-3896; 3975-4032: 1.98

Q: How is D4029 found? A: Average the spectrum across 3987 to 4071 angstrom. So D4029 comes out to 3.72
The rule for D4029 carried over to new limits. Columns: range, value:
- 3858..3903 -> 2.15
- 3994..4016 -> 3.67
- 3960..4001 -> 2.7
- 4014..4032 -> 3.98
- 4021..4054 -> 3.81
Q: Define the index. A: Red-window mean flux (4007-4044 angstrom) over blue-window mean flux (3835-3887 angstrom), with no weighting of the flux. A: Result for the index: 2.10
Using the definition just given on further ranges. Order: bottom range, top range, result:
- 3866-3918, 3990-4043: 1.63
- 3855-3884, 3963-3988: 1.16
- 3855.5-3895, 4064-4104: 1.90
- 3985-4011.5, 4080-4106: 1.09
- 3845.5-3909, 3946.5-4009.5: 1.35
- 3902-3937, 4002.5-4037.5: 1.79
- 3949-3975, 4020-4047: 1.80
